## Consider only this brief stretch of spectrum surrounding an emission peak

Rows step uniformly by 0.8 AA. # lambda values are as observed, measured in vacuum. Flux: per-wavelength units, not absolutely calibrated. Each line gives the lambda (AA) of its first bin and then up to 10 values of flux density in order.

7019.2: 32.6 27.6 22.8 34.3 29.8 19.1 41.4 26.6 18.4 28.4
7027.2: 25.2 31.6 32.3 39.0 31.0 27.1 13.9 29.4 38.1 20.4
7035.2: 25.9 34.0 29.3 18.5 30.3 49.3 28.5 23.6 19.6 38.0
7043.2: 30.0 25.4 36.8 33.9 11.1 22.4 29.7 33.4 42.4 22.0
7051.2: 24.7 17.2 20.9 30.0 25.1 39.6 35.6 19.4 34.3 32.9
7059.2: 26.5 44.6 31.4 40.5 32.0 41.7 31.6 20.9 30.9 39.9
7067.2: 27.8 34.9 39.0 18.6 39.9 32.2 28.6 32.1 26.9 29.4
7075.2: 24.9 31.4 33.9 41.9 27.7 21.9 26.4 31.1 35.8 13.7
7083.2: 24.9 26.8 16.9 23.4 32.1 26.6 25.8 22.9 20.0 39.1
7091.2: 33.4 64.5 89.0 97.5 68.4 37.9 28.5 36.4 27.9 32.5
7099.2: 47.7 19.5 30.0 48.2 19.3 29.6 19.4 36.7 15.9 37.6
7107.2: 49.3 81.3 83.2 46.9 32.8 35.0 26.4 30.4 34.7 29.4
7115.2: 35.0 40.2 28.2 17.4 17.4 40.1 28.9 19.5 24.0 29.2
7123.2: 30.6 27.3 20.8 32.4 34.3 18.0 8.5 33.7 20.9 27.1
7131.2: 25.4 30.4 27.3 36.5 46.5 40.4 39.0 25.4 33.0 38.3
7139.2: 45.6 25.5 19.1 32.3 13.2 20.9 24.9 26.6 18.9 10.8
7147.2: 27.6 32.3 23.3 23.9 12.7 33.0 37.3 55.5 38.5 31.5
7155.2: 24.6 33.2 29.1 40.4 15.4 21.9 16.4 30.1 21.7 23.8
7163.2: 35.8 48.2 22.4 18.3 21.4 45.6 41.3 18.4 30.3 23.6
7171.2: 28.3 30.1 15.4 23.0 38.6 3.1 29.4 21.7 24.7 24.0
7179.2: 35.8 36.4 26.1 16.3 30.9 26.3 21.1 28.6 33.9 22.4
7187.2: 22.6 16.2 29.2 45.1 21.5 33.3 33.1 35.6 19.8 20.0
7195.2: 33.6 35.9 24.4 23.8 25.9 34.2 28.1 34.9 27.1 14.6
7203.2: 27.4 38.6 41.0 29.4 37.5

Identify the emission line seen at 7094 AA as [S II]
